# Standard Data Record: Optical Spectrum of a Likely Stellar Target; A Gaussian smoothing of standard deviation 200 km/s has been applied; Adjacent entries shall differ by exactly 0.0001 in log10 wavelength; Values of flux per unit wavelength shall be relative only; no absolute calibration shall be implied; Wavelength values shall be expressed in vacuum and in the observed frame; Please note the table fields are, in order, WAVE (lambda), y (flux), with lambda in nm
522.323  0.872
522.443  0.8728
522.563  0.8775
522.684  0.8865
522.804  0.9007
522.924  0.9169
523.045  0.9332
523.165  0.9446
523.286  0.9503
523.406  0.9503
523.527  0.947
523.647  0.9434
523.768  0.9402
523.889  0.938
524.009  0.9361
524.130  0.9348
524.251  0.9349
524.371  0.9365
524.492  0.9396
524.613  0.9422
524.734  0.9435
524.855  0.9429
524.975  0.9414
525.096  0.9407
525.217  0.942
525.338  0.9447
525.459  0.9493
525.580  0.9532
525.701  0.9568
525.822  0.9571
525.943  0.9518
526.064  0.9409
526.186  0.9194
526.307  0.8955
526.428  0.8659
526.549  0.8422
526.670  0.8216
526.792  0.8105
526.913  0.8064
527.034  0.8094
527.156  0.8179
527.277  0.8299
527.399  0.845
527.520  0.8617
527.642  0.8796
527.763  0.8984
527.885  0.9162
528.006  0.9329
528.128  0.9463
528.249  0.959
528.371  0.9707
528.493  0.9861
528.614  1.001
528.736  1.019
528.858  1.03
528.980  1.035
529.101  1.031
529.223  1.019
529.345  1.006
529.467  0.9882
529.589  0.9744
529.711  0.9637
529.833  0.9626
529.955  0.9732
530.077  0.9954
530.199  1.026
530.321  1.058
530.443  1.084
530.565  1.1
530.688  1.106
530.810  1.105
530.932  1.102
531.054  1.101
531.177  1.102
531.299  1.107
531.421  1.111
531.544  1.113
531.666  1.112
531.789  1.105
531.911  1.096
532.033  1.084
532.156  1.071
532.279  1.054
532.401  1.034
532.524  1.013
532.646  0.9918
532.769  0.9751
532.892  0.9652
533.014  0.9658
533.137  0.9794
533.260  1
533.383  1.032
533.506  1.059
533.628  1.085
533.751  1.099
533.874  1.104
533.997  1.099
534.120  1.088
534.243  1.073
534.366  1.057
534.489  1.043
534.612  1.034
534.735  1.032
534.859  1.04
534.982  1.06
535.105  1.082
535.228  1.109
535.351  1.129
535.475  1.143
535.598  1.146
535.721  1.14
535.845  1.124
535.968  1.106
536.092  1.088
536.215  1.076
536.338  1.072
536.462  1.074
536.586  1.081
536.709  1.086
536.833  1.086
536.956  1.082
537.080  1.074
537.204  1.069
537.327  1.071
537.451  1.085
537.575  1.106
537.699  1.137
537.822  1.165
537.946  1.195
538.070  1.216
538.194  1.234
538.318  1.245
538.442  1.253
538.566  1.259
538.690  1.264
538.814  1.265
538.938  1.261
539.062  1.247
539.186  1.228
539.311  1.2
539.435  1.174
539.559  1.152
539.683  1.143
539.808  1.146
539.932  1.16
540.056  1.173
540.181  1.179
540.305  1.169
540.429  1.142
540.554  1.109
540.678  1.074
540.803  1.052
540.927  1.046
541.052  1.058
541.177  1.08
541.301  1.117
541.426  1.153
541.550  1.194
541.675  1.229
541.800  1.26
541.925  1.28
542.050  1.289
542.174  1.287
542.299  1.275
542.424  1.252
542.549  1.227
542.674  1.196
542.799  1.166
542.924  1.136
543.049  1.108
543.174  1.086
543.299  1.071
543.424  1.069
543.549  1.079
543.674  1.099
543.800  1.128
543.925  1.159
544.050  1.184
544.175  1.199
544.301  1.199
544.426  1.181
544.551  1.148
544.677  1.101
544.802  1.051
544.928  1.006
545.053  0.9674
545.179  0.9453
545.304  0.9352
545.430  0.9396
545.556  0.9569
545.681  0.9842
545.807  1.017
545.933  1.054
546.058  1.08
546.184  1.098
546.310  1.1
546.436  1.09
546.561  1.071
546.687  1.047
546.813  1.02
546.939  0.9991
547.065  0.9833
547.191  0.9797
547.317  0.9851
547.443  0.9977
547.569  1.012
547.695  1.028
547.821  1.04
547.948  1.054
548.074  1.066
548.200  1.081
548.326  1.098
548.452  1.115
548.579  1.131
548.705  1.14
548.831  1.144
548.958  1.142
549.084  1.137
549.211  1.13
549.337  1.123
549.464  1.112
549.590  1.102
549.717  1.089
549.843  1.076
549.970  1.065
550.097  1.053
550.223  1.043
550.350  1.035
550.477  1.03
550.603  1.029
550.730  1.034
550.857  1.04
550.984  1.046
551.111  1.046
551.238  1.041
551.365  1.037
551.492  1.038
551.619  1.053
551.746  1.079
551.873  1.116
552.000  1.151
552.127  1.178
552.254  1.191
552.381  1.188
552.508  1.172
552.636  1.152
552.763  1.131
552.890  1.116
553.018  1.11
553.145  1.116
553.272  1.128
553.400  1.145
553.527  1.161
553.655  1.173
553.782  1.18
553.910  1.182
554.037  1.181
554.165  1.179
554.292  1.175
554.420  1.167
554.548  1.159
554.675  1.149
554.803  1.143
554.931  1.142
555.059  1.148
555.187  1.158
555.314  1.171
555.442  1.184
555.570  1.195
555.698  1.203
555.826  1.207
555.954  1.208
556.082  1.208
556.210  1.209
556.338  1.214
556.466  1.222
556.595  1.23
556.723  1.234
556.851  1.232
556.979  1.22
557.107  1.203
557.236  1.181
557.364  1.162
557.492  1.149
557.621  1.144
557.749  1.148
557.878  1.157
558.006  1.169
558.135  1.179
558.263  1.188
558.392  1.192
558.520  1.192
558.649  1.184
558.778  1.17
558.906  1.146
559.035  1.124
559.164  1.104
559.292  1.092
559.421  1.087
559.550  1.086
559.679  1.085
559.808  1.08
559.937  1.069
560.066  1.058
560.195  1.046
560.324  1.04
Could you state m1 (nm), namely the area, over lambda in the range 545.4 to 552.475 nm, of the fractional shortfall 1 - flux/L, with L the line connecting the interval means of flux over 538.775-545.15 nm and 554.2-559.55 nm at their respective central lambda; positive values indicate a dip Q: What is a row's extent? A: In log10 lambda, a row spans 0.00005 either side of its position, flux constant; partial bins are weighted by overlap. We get 0.58 nm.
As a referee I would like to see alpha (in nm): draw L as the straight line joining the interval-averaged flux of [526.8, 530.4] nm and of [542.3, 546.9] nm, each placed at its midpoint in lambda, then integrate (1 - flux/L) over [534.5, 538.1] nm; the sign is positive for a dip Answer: -0.29 nm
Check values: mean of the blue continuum 0.949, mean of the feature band 1.1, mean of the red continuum 1.09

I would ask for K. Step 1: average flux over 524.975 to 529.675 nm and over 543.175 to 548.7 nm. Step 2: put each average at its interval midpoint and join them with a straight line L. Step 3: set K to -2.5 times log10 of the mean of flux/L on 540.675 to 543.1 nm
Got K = -0.143 mag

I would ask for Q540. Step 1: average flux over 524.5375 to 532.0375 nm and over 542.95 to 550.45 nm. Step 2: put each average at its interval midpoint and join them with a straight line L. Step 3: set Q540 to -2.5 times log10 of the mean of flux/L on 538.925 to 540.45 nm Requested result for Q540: -0.15 mag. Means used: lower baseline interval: 0.974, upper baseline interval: 1.07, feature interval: 1.18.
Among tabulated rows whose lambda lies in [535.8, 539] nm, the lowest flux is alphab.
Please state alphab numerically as 1.069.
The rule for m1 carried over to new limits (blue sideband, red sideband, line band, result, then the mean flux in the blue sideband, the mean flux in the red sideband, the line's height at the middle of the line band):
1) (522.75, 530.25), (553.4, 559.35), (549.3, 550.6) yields 0.063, 0.935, 1.18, 1.12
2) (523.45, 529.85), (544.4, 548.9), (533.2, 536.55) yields -0.352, 0.932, 1.04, 0.978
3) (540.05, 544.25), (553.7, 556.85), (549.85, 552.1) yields 0.227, 1.16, 1.19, 1.18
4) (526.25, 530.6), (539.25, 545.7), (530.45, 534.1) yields -0.262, 0.943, 1.13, 0.994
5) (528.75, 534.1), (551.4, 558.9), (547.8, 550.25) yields 0.080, 1.05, 1.17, 1.14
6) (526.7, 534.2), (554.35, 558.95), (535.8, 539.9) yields -0.379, 1.01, 1.18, 1.06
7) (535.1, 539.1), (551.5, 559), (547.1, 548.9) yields 0.152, 1.15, 1.17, 1.16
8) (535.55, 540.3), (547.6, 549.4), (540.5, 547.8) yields 0.172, 1.15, 1.1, 1.12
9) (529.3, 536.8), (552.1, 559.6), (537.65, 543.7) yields -0.433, 1.06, 1.17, 1.1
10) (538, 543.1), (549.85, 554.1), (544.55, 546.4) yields 0.207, 1.19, 1.1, 1.15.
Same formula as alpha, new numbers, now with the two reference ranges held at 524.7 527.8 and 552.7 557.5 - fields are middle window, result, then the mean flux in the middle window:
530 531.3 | -0.19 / 1.08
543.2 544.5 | -0.08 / 1.14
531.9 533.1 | -0.08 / 1.02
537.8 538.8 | -0.22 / 1.23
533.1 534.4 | -0.13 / 1.06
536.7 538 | -0.13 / 1.11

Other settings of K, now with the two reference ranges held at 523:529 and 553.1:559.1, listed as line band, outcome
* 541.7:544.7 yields -0.10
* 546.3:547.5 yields 0.08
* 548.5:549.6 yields -0.01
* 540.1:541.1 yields -0.06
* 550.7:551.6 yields 0.09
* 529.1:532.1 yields -0.10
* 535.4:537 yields -0.09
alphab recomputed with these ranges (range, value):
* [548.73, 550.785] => 1.029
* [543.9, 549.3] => 0.9352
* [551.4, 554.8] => 1.038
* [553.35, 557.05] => 1.142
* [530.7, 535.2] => 0.9652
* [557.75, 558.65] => 1.157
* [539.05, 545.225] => 0.9453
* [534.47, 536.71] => 1.032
